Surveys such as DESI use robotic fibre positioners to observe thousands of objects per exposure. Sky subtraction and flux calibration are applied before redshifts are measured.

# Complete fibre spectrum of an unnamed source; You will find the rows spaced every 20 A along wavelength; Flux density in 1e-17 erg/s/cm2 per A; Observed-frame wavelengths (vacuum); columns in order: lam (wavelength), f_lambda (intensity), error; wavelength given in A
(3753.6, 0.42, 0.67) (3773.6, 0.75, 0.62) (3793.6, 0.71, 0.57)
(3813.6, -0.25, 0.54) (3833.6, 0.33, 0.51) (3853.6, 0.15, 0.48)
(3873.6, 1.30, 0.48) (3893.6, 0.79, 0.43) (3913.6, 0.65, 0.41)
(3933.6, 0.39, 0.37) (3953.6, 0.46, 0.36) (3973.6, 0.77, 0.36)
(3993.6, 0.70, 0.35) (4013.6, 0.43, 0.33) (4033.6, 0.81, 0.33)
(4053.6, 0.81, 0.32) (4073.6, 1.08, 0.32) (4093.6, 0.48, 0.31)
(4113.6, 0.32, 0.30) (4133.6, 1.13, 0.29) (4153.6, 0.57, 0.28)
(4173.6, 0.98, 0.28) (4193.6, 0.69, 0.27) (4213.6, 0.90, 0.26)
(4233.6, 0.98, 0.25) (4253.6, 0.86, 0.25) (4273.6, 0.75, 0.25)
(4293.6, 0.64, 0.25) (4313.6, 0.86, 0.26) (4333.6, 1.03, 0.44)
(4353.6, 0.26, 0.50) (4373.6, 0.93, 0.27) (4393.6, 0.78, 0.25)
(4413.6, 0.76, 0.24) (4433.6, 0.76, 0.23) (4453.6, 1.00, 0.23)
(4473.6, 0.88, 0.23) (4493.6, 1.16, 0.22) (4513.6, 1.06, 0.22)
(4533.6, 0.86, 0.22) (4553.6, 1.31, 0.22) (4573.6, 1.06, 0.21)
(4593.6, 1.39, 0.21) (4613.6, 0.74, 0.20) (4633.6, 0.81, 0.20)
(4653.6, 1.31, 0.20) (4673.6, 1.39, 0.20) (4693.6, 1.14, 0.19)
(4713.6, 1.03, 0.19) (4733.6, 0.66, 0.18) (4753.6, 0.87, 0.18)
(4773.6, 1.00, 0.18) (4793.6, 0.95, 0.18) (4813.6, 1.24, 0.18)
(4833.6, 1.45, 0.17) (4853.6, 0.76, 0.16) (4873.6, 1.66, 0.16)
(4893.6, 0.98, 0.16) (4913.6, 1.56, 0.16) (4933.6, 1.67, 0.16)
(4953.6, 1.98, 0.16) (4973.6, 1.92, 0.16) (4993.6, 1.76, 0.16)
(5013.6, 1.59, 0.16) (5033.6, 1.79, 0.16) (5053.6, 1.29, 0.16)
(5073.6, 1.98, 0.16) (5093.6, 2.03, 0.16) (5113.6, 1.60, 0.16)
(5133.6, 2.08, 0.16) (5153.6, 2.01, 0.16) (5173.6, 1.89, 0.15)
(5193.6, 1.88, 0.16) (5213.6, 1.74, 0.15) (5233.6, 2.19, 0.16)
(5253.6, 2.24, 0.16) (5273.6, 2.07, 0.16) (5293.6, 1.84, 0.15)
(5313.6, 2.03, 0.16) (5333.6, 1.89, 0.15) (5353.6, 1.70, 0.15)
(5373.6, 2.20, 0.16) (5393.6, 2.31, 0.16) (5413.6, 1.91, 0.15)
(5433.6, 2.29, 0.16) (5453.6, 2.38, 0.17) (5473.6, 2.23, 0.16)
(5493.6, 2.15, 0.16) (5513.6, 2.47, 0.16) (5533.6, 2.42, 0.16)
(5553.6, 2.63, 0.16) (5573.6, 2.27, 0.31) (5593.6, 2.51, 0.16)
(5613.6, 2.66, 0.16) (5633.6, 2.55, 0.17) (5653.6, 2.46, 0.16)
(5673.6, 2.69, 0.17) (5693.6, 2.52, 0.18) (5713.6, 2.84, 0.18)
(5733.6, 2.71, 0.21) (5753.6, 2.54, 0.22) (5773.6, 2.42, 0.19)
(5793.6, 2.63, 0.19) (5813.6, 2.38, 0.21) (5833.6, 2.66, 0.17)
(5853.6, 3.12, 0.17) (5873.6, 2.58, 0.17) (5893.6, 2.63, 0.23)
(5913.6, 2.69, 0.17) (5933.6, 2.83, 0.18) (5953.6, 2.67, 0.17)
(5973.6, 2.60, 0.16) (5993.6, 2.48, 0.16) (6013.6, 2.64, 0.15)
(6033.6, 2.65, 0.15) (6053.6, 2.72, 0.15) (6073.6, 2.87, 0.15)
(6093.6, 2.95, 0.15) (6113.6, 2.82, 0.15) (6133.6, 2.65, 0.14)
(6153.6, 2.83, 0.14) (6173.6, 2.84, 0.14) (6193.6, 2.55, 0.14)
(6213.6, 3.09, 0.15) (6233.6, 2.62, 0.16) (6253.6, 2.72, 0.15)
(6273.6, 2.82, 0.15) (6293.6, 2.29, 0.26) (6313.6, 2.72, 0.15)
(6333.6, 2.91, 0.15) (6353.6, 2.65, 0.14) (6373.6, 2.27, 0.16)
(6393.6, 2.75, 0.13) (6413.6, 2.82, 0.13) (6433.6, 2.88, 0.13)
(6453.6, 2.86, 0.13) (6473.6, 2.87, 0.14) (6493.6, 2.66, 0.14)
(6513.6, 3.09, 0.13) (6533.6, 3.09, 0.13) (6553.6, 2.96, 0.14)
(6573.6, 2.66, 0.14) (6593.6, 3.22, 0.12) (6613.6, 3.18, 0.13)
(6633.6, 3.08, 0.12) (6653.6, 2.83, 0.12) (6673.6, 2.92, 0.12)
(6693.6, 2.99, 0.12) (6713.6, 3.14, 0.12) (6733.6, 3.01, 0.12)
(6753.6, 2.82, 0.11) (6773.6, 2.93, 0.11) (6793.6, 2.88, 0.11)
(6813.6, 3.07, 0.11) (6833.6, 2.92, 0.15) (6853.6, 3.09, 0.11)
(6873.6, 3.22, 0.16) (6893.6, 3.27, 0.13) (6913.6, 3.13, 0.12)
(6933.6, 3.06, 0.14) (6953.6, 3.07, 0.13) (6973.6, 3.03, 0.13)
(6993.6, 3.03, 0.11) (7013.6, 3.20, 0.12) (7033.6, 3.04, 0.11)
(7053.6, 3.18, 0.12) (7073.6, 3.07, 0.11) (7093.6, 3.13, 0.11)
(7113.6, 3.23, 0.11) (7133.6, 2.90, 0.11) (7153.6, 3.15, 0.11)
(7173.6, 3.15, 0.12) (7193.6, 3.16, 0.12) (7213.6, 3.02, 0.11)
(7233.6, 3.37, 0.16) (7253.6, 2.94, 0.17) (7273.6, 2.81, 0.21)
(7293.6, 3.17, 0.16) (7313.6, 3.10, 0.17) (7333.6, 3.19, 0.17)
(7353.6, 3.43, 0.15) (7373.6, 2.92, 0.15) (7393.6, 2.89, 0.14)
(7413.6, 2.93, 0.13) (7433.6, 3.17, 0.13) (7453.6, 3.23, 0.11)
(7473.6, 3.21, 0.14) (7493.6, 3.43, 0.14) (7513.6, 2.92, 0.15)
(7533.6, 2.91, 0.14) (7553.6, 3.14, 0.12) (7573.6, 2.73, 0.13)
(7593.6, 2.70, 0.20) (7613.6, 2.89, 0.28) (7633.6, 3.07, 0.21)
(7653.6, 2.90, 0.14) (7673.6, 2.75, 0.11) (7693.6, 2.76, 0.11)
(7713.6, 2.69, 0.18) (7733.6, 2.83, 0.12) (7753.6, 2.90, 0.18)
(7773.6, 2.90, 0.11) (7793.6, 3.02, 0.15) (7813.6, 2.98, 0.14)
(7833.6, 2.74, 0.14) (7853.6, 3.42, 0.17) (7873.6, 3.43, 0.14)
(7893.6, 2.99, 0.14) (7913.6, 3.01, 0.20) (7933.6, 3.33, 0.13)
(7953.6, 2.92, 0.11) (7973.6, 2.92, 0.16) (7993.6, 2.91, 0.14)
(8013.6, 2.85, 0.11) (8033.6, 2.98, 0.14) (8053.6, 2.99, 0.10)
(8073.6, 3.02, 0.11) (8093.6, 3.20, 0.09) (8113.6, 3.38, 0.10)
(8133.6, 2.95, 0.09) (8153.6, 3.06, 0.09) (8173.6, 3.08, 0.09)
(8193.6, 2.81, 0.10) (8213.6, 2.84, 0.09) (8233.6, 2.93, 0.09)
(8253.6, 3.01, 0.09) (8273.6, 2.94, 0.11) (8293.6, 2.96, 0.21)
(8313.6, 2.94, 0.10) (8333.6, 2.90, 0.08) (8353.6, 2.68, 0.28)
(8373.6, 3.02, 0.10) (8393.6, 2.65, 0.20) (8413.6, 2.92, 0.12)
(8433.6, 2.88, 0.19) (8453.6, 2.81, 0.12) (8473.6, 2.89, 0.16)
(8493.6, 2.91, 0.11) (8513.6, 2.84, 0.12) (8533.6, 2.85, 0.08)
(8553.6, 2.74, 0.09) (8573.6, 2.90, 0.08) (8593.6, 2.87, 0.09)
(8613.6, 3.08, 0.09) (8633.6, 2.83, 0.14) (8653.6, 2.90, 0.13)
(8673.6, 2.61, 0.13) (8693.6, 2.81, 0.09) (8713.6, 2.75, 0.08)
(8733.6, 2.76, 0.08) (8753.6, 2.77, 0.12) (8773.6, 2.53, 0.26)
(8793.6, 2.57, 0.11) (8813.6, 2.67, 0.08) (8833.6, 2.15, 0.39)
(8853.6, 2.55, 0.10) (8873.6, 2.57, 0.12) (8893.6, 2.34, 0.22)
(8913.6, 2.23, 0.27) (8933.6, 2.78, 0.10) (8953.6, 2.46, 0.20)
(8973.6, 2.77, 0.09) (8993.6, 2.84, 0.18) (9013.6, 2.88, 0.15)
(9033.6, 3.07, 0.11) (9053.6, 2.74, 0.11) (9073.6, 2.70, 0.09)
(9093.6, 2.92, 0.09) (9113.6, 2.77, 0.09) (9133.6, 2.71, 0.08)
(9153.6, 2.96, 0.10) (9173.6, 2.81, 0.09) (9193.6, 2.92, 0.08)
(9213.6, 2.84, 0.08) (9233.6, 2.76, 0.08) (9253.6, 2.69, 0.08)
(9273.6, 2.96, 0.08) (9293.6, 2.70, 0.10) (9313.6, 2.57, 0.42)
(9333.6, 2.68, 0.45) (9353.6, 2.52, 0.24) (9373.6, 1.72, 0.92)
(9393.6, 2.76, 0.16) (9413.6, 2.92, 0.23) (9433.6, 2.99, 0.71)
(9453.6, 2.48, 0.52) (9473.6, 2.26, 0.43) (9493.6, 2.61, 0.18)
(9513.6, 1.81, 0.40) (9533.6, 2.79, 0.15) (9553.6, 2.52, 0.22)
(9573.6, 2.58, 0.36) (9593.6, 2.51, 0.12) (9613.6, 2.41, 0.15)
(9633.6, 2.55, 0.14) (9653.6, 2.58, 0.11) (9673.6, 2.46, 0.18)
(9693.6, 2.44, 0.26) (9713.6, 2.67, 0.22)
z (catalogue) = 0.232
